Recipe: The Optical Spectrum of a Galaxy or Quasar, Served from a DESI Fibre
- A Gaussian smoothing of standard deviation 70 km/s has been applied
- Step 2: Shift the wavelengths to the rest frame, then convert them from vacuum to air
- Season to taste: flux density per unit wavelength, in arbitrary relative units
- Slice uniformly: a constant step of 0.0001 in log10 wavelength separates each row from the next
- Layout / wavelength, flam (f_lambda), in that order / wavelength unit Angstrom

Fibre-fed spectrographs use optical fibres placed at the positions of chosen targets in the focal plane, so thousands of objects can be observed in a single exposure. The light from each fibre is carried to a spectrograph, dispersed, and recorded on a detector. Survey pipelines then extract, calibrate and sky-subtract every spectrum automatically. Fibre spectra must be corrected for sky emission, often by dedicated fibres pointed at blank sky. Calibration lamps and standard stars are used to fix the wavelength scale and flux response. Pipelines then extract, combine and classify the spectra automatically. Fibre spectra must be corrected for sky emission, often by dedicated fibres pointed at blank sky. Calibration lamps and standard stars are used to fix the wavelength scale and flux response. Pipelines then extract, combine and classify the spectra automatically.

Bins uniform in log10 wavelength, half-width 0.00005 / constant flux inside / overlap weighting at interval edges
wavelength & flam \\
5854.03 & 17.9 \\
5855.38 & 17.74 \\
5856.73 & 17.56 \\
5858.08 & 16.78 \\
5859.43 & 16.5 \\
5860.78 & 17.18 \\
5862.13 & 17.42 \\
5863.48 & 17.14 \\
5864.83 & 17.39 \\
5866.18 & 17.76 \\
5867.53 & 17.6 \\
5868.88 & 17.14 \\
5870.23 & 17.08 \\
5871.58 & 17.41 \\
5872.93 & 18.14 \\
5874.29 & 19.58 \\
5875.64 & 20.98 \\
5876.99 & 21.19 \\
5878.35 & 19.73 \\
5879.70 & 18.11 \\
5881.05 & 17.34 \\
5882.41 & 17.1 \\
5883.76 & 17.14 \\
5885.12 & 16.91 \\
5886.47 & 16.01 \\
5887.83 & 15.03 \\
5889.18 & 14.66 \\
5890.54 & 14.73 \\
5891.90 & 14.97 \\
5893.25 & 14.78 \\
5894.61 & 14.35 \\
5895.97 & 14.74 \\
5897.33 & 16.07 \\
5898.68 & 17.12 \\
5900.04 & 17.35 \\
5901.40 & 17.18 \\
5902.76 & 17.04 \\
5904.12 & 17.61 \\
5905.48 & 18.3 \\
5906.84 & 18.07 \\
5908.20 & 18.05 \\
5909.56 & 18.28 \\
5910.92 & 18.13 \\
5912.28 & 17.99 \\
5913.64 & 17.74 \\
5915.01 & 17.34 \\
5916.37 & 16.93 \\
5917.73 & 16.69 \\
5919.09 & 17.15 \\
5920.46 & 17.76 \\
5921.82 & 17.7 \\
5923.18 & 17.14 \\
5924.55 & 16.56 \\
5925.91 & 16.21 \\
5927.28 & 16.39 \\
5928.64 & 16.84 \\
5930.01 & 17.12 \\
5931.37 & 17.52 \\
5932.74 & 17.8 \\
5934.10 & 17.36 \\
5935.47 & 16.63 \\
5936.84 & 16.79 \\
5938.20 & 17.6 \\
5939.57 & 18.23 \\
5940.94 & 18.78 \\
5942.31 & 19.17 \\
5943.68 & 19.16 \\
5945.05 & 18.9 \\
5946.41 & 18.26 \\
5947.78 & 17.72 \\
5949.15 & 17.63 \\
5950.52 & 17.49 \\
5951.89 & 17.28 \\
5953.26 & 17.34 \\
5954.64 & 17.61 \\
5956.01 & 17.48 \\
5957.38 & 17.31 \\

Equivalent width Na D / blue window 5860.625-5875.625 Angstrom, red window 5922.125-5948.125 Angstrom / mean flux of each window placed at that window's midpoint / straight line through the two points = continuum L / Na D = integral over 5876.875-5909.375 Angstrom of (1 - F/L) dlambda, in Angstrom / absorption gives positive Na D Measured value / 1.7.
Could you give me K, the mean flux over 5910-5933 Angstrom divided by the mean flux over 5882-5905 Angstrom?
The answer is 1.1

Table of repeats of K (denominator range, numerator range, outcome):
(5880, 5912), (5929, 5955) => 1.07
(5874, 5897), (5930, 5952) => 1.06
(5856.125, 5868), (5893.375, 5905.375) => 0.95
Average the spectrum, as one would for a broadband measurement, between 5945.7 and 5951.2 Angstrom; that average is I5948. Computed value 17.8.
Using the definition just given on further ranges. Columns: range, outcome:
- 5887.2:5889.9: 14.9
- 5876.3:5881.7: 19.1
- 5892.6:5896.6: 14.6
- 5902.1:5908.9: 17.8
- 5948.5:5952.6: 17.5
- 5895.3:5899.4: 16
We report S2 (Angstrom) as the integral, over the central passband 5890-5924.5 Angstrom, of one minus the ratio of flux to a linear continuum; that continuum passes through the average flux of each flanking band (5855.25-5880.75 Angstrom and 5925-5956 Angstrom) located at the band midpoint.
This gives 1.68 Angstrom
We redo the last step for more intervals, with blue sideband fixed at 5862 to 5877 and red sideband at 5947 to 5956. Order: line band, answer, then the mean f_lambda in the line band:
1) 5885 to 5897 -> 1.9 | 15.1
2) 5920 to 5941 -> 0.5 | 17.2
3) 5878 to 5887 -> 0.3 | 17.4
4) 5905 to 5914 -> -0.1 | 18.1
